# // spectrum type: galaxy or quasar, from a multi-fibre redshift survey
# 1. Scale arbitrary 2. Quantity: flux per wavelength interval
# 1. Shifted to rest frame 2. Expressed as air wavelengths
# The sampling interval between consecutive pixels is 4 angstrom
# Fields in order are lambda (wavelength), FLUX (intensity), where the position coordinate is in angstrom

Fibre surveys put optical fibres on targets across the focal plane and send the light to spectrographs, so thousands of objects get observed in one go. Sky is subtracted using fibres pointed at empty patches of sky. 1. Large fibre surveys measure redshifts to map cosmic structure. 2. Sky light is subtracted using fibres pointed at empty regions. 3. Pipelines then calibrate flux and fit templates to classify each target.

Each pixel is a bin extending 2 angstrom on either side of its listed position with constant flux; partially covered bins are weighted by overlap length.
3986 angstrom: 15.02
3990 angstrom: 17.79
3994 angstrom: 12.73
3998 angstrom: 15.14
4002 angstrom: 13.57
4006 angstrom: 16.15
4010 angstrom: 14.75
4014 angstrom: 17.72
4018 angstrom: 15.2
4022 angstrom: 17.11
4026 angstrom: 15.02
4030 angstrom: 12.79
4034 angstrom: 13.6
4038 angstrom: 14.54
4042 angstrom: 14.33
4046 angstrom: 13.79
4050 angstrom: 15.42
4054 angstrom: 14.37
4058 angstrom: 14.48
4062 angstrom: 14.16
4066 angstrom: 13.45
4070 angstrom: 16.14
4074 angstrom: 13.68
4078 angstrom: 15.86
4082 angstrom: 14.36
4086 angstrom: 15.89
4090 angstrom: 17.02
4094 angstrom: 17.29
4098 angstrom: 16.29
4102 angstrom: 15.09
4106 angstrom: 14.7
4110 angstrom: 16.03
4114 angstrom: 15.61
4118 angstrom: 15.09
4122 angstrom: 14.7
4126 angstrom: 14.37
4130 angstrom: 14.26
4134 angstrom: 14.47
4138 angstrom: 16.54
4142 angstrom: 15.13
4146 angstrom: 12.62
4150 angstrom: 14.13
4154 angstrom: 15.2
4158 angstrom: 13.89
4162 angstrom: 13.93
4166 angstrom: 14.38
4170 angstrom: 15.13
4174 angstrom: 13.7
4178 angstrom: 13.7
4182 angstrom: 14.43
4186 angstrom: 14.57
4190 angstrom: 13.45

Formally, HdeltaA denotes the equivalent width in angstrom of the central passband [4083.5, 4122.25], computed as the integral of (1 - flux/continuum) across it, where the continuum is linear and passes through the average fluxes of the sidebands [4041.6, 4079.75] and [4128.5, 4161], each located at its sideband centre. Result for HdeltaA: -3.4 angstrom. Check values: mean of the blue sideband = 14.6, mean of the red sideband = 14.5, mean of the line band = 15.8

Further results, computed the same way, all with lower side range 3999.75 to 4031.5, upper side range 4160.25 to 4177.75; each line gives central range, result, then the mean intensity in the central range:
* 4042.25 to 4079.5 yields 1.09 angstrom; 14.6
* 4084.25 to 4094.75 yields -1.34 angstrom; 16.7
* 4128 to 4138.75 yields -0.32 angstrom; 14.9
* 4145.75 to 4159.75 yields 0.21 angstrom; 14.1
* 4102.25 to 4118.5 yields -0.78 angstrom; 15.4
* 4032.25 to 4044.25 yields 0.79 angstrom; 14.2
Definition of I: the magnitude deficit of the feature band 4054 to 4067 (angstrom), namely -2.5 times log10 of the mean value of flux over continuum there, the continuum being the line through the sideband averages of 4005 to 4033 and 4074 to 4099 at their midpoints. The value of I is 0.12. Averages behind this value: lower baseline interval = 15.4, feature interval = 14.1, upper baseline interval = 15.9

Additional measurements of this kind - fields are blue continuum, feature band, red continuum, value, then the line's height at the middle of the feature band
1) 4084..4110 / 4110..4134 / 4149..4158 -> 0.04 mag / 15.4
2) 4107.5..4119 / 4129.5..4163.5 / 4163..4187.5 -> 0.03 mag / 14.9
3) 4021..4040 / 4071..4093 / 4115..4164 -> -0.07 mag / 14.5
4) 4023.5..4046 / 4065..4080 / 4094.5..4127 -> -0.01 mag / 14.7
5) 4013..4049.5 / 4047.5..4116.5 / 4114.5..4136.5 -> -0.04 mag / 14.8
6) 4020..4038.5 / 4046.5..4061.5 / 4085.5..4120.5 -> 0.03 mag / 15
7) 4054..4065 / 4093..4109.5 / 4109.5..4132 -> -0.07 mag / 14.7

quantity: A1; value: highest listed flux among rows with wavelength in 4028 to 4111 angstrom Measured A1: 17.29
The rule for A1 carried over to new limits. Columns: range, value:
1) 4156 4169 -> 14.38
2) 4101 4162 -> 16.54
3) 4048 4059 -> 15.42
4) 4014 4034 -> 17.72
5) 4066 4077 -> 16.14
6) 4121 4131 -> 14.7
